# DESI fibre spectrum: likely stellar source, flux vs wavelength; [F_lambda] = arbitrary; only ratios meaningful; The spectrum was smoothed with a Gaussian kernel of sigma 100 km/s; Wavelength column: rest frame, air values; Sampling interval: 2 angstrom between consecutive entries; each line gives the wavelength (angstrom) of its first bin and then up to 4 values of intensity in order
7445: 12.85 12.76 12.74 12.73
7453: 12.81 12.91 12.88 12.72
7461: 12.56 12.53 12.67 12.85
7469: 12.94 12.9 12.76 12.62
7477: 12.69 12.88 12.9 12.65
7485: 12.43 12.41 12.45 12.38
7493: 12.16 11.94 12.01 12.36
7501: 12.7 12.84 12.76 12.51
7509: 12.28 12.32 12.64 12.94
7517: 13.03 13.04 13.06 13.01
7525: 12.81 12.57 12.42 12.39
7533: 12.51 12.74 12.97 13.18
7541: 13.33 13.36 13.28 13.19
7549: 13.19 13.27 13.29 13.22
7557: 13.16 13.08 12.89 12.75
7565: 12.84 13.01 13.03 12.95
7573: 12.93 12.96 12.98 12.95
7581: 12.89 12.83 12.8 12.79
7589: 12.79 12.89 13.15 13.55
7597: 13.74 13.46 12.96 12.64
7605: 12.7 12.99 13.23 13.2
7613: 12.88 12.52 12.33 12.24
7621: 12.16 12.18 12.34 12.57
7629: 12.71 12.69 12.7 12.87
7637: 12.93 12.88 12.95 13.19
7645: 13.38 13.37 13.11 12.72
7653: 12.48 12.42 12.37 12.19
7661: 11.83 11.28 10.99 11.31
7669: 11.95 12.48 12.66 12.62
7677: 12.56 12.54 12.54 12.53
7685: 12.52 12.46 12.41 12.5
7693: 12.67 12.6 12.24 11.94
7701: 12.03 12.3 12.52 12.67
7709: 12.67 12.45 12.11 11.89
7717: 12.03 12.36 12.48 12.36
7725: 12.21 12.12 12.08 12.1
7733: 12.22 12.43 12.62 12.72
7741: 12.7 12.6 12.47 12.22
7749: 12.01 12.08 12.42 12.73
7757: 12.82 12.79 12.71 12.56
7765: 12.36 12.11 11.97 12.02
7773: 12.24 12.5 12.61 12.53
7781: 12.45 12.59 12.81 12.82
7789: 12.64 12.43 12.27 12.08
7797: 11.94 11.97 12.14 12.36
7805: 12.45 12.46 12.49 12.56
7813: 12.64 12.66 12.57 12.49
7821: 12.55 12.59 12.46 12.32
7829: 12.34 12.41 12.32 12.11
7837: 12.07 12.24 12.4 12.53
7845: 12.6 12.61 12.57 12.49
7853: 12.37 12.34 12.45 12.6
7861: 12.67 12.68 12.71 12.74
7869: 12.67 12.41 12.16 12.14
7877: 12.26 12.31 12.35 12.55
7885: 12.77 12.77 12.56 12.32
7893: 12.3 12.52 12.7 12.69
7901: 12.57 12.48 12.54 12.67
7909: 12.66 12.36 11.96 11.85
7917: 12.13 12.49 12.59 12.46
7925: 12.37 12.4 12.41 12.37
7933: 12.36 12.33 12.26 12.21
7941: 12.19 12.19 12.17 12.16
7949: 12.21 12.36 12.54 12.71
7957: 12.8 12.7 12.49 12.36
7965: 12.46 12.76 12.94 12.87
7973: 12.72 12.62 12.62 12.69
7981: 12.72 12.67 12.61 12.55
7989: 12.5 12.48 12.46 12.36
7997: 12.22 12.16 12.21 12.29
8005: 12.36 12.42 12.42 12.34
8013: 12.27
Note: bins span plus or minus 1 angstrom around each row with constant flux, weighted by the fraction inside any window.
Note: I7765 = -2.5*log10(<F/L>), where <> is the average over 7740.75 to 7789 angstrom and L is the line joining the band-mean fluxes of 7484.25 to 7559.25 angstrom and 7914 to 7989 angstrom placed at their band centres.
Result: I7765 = 0.01 mag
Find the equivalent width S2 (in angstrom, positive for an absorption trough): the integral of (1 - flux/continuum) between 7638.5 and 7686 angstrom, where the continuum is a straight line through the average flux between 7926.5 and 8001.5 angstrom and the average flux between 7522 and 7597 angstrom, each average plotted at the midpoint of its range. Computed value 1.5 angstrom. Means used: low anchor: 13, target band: 12.4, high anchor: 12.5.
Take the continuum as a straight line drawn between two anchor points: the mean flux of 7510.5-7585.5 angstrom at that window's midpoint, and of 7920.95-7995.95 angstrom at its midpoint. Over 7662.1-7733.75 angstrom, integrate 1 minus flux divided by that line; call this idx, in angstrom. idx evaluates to 2.9 angstrom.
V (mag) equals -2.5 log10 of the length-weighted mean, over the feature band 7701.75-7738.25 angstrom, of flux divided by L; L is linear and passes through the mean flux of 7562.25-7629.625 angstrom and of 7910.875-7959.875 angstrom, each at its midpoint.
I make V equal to 0.031 mag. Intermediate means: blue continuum 12.9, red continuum 12.3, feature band 12.3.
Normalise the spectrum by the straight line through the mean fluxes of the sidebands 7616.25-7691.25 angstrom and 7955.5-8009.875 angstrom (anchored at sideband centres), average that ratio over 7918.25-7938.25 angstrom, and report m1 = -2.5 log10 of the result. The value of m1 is 0.011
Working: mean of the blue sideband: 12.5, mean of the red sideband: 12.5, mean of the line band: 12.4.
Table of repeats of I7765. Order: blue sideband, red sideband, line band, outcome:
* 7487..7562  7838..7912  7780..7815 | 0.013 mag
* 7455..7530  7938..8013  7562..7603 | -0.033 mag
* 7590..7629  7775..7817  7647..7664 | 0.032 mag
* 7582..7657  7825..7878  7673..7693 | 0.017 mag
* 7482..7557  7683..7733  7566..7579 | -0.029 mag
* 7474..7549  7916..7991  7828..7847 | 0.017 mag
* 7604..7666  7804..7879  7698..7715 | 0.021 mag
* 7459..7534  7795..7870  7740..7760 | 0.000 mag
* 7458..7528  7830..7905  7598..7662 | -0.013 mag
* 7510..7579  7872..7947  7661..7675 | 0.081 mag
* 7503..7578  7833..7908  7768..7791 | 0.011 mag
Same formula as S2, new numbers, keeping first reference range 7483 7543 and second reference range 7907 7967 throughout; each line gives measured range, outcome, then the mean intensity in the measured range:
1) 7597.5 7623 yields -0.4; 12.8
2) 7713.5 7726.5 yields 0.3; 12.2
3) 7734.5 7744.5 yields -0.1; 12.6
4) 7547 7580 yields -1.1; 13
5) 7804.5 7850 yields 0.0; 12.5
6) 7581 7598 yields -0.6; 13.1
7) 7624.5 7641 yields -0.2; 12.7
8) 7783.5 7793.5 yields -0.1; 12.6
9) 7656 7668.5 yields 0.9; 11.7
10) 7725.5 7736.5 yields 0.3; 12.2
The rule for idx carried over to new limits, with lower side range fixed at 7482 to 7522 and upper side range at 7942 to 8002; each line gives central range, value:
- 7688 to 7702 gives 0.2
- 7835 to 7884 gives 0.3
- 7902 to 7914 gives 0.1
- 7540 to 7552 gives -0.7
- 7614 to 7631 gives 0.2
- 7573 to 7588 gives -0.4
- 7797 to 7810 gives 0.2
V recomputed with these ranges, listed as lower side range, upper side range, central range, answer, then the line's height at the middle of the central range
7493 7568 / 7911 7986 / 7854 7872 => -0.005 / 12.5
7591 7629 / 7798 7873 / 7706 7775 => 0.021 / 12.6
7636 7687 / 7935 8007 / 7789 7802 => 0.026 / 12.5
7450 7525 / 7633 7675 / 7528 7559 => -0.037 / 12.6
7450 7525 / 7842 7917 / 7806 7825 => -0.004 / 12.5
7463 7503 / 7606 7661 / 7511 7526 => -0.025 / 12.6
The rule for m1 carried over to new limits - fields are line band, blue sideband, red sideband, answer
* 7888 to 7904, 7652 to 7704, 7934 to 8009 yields -0.01 mag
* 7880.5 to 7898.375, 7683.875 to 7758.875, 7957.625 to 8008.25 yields -0.01 mag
